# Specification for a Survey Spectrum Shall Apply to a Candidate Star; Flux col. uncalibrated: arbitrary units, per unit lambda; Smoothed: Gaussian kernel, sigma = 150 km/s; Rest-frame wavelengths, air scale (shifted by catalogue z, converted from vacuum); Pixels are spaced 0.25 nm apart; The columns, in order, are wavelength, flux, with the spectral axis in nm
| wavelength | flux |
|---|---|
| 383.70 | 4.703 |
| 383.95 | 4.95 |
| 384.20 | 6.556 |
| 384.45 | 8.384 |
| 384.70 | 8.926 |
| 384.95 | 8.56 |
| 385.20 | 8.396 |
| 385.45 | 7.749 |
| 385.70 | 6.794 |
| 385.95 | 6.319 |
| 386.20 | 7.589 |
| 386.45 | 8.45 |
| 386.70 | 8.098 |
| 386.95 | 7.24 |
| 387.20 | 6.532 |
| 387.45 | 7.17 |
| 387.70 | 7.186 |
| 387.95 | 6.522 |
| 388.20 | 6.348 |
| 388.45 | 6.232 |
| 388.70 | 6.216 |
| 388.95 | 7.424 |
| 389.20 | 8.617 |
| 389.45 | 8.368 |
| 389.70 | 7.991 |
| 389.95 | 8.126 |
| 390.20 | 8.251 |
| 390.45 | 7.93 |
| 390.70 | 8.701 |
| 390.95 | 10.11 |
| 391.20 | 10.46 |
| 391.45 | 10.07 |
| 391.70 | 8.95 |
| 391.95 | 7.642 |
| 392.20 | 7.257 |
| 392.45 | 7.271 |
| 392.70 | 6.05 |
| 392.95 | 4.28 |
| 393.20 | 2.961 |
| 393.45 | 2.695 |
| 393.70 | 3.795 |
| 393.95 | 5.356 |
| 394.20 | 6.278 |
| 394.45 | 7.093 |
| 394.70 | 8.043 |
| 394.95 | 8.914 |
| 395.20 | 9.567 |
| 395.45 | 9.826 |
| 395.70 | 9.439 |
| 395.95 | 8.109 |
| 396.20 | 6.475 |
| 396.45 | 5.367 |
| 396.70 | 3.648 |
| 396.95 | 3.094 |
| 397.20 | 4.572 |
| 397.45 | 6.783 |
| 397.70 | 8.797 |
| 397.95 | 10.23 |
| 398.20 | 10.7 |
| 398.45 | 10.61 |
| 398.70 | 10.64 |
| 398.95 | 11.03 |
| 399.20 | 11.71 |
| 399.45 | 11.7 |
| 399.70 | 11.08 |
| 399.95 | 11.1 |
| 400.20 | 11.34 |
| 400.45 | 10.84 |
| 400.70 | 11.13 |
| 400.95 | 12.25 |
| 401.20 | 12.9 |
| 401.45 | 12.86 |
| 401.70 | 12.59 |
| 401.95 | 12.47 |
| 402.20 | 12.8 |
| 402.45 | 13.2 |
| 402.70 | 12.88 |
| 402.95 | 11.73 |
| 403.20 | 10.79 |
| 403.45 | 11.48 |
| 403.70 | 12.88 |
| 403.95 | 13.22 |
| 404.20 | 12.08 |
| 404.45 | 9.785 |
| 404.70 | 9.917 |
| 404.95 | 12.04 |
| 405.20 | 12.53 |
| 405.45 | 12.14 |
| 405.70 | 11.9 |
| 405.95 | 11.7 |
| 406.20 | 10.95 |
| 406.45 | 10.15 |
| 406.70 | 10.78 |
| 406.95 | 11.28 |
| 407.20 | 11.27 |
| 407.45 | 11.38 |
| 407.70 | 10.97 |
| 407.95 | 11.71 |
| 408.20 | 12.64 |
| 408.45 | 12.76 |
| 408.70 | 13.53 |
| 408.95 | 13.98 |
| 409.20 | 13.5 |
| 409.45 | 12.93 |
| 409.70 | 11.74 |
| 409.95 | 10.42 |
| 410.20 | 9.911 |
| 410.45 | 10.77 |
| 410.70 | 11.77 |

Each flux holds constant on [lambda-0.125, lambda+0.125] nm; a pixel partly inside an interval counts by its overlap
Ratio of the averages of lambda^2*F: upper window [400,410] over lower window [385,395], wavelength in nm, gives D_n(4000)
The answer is 1.8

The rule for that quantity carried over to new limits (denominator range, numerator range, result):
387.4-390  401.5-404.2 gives 1.83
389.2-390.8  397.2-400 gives 1.28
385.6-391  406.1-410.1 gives 1.74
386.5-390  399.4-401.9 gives 1.72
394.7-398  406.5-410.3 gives 1.74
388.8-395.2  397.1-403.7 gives 1.59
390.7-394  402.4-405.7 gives 1.86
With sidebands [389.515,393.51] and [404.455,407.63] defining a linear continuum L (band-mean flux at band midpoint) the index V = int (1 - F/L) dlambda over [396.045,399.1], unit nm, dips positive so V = 0.48 nm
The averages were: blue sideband 7.51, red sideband 11.3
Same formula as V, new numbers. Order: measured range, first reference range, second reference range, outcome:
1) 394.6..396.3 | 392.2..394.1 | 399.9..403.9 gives -0.50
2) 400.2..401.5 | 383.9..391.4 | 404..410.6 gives -0.19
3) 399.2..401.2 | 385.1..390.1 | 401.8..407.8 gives -0.18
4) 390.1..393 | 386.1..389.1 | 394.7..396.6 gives -0.22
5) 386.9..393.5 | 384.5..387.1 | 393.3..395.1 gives -0.44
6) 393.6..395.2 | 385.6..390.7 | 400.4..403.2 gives 0.47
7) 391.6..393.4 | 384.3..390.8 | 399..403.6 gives 0.58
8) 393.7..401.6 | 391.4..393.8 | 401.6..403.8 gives 0.19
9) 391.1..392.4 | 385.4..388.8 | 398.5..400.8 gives -0.03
